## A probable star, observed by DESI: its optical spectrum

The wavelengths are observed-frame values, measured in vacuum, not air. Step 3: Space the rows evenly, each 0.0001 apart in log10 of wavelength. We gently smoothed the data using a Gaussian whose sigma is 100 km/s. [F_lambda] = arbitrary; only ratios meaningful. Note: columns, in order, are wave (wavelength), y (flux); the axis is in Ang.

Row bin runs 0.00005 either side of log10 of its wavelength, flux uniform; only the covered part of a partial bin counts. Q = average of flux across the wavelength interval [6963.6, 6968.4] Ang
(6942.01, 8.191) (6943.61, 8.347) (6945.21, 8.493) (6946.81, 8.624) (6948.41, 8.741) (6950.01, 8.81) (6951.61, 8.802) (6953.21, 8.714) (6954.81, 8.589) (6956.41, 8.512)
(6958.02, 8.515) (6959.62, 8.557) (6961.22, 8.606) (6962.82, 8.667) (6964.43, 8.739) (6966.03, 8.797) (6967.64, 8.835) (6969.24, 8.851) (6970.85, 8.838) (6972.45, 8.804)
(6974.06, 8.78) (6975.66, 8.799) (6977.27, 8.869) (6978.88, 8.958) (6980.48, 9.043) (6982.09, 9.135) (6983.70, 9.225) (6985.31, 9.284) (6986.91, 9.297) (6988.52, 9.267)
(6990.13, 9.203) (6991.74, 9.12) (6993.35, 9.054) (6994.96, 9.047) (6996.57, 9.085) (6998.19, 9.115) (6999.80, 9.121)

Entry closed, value 8.77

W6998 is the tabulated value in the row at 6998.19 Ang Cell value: 9.115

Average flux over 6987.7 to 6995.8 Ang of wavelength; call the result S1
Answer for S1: 9.14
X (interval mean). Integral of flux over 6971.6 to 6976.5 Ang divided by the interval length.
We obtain 8.8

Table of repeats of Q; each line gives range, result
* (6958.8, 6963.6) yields 8.62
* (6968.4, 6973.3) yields 8.83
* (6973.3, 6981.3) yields 8.9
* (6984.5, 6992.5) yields 9.24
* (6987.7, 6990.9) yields 9.23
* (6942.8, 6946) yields 8.41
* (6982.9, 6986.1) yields 9.25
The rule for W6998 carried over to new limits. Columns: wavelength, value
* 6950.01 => 8.81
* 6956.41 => 8.512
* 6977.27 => 8.869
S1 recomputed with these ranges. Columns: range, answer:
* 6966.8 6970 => 8.84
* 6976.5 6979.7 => 8.93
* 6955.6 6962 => 8.55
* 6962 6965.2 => 8.69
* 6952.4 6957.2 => 8.61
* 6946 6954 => 8.74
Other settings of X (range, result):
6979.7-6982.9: 9.08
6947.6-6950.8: 8.77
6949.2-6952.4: 8.81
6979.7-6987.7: 9.2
